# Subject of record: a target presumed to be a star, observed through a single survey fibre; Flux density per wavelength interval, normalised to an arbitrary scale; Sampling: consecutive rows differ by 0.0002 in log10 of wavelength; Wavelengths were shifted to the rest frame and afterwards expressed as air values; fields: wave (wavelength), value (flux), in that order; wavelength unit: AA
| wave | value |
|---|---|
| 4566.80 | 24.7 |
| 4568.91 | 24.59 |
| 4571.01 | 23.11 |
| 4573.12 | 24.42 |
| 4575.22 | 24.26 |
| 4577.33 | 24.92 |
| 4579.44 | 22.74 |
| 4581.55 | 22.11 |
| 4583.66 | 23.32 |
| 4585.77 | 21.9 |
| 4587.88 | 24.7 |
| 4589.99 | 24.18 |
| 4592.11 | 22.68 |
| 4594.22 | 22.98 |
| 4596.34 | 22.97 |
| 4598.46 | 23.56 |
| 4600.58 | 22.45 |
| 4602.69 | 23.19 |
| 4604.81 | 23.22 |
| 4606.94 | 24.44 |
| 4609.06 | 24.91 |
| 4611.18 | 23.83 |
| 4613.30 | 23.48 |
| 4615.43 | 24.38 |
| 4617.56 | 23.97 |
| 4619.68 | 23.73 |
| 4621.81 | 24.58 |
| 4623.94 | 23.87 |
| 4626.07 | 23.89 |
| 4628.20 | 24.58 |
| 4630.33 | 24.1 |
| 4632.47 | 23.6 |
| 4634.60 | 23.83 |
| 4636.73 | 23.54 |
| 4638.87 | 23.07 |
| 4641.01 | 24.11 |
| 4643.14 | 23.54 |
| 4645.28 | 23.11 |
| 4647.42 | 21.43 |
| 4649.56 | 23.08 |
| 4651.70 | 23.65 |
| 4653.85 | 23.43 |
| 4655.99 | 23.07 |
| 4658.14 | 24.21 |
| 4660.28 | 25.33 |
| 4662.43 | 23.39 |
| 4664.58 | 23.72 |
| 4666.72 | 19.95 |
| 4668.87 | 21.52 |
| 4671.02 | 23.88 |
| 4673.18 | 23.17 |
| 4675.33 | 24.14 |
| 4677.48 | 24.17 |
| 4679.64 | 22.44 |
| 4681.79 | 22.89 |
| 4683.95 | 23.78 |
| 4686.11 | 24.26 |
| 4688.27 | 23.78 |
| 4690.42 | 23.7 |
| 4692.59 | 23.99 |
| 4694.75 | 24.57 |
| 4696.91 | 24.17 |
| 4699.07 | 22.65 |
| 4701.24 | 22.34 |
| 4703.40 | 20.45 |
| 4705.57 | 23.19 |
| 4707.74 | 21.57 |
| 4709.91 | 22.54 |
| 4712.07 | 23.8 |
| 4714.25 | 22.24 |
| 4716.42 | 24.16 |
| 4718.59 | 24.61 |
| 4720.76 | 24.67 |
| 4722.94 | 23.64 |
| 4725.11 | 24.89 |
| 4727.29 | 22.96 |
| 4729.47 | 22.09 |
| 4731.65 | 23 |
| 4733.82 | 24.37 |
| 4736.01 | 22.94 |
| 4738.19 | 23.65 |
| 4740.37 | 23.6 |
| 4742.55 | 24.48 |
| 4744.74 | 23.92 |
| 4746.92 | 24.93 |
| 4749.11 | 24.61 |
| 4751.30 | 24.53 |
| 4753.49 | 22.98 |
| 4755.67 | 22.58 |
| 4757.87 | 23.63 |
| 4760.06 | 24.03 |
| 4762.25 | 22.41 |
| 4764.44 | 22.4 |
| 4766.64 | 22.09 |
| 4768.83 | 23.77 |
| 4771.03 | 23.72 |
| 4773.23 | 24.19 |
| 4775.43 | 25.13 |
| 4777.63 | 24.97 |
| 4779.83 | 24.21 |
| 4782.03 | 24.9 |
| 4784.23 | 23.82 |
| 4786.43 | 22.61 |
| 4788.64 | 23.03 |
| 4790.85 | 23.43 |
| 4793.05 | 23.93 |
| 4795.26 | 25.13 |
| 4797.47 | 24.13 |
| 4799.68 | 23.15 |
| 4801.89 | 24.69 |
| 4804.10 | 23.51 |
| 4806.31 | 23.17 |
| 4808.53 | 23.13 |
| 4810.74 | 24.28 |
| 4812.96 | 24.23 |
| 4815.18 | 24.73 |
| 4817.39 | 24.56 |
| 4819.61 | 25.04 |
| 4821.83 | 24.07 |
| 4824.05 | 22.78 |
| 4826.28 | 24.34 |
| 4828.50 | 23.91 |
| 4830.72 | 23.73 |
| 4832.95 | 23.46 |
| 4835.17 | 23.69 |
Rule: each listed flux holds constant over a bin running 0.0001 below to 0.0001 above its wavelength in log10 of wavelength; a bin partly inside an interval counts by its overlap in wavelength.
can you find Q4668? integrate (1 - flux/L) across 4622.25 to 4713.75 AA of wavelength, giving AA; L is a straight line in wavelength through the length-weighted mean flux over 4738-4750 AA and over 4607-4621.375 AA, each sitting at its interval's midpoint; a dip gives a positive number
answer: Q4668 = 3.2 AA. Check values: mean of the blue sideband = 24.1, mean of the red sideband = 24.2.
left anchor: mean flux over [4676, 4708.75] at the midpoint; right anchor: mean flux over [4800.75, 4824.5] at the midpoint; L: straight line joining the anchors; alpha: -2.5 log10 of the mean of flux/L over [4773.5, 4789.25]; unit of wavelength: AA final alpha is -0.01 mag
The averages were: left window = 23.2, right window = 24.1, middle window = 24.1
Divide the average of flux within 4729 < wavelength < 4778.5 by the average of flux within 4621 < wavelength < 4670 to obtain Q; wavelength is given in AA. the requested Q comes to 1.0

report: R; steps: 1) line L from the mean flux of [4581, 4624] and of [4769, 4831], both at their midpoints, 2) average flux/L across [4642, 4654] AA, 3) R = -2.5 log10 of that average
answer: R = 0.03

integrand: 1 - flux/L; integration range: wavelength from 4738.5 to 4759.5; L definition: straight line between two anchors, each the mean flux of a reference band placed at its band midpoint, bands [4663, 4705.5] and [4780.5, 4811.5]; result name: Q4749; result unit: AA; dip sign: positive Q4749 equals -0.4 AA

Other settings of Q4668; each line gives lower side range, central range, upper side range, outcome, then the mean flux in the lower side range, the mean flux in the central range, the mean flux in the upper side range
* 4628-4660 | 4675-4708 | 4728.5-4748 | 0.4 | 23.5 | 23.3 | 23.7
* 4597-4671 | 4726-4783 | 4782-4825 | 0.2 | 23.5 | 23.7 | 23.9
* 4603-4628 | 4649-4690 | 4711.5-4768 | 0.8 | 24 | 23.4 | 23.6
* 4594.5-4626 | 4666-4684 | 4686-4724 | 0.4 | 23.7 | 22.9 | 23.3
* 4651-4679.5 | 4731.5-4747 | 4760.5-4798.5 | -0.2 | 23.3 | 23.9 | 23.8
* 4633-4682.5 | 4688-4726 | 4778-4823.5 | 0.2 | 23.3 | 23.4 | 24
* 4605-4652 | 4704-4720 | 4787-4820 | 0.5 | 23.8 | 23.1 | 24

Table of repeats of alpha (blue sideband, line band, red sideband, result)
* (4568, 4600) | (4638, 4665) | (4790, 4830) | 0.008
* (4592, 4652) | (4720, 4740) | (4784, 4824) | 0.010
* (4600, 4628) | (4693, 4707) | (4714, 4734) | 0.038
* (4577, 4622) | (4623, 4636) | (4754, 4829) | -0.019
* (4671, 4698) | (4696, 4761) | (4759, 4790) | 0.013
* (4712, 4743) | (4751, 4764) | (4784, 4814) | 0.020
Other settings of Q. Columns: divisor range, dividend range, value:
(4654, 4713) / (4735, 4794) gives 1.02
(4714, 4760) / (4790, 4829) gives 1.01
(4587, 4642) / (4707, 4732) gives 0.98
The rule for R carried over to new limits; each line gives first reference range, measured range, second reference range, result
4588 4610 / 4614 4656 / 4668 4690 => -0.01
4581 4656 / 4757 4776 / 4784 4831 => 0.02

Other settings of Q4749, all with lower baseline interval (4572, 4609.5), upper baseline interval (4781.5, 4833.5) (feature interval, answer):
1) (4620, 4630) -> -0.27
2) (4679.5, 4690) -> 0.05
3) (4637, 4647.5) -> 0.15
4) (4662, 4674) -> 0.55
